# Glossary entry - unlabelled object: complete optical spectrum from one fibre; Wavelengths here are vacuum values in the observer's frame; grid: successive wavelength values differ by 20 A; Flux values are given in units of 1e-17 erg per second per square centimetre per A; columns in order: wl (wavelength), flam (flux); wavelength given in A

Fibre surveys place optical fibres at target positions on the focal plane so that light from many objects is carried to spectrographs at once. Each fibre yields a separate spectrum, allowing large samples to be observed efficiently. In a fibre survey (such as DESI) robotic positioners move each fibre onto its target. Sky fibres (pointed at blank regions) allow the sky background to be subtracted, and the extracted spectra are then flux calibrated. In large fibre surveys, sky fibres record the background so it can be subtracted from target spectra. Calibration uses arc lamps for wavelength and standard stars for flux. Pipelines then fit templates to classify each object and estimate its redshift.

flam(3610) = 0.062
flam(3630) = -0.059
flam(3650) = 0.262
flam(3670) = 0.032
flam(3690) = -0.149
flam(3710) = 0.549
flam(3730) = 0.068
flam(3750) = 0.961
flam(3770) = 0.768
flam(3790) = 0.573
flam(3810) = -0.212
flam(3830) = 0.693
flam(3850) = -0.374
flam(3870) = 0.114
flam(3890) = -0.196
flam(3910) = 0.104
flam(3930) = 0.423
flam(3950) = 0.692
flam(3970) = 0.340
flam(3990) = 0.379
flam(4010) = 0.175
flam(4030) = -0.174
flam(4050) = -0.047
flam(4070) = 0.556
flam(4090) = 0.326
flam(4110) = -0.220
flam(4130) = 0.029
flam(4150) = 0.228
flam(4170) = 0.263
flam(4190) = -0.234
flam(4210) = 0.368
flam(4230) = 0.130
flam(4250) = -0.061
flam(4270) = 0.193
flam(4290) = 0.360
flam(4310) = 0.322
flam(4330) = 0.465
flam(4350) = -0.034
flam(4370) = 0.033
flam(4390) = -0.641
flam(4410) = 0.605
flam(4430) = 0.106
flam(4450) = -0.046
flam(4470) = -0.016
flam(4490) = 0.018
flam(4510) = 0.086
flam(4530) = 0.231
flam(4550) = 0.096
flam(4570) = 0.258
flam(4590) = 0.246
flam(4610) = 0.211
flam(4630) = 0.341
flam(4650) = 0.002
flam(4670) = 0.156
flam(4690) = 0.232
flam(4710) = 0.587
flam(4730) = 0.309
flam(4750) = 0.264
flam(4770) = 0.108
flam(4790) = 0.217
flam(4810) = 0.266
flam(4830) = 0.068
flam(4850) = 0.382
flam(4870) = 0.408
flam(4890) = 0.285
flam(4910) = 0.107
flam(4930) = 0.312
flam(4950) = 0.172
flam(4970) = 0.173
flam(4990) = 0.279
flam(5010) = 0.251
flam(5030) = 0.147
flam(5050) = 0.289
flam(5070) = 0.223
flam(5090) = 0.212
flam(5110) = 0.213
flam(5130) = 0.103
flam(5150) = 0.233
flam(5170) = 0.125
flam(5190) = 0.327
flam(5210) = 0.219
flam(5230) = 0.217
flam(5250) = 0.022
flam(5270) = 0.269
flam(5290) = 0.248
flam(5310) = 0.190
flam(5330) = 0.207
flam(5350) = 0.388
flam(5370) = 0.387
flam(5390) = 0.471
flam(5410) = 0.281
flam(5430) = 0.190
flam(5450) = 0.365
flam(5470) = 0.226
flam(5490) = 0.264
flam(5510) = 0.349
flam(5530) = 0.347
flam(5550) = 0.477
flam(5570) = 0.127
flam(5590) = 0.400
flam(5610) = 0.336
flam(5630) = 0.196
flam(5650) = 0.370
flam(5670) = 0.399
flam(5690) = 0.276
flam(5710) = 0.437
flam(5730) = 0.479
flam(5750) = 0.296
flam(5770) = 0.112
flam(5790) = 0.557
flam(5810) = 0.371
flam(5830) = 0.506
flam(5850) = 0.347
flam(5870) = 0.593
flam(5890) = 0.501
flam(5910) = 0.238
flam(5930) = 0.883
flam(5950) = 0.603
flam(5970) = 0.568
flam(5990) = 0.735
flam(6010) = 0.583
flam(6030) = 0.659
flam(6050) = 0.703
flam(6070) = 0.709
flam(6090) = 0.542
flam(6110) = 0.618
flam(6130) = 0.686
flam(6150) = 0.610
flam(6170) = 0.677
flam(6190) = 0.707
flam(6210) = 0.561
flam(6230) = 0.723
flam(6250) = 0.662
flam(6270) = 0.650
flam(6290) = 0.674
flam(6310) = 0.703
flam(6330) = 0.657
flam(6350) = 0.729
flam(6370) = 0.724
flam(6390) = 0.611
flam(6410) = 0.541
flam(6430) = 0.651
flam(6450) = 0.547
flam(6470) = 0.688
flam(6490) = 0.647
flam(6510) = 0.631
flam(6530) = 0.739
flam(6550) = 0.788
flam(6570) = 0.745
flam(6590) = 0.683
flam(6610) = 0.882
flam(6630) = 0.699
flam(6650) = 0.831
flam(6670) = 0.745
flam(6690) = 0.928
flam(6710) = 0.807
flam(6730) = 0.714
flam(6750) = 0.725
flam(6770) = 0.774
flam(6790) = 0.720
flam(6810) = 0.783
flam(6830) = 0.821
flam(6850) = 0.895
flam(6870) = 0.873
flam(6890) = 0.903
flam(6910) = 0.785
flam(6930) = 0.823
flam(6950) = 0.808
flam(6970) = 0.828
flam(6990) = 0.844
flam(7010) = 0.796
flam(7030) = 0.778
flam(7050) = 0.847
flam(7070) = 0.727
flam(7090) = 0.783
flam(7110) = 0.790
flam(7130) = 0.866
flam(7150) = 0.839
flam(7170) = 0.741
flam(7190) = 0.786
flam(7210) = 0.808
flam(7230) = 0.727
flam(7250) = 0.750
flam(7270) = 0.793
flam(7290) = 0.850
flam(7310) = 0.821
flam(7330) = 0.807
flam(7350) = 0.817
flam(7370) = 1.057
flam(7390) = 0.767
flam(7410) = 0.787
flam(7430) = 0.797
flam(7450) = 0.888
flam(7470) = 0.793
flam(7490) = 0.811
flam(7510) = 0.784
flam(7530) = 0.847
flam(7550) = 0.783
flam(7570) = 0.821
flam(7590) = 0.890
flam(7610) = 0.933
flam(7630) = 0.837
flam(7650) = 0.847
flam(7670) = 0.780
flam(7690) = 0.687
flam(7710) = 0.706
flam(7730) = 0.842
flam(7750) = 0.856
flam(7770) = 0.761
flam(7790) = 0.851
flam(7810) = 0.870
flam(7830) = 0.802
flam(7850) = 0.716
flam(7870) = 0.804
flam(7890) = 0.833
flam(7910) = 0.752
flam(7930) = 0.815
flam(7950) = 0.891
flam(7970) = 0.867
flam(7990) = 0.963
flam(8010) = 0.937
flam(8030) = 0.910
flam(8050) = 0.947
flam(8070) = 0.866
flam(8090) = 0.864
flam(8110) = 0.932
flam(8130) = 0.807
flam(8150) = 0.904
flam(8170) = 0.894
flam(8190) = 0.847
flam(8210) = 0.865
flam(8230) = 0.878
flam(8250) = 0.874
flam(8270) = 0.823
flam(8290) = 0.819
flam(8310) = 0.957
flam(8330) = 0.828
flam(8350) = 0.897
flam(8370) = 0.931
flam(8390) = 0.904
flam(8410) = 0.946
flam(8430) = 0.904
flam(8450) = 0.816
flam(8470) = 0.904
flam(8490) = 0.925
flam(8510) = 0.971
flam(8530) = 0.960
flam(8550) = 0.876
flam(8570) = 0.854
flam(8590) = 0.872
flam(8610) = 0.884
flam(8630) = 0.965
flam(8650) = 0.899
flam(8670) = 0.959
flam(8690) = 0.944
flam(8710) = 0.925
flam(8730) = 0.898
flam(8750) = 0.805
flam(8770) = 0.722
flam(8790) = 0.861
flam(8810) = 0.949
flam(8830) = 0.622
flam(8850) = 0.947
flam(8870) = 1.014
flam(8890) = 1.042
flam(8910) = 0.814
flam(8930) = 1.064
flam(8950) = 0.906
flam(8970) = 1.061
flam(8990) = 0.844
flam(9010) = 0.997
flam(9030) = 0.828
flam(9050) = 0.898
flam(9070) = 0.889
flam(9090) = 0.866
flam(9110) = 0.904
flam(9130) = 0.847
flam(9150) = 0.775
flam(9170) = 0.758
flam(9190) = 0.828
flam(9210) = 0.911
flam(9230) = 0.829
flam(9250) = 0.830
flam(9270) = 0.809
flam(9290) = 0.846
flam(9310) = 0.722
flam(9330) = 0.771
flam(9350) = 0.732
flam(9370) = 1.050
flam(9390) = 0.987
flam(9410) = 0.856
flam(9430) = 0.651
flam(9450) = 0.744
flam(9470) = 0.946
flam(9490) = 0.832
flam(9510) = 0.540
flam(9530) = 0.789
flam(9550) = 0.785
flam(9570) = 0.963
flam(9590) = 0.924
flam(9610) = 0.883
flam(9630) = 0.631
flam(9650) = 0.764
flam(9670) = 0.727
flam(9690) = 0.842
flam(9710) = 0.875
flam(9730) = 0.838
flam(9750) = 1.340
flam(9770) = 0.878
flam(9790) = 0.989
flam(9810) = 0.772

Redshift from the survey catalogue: 0.49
